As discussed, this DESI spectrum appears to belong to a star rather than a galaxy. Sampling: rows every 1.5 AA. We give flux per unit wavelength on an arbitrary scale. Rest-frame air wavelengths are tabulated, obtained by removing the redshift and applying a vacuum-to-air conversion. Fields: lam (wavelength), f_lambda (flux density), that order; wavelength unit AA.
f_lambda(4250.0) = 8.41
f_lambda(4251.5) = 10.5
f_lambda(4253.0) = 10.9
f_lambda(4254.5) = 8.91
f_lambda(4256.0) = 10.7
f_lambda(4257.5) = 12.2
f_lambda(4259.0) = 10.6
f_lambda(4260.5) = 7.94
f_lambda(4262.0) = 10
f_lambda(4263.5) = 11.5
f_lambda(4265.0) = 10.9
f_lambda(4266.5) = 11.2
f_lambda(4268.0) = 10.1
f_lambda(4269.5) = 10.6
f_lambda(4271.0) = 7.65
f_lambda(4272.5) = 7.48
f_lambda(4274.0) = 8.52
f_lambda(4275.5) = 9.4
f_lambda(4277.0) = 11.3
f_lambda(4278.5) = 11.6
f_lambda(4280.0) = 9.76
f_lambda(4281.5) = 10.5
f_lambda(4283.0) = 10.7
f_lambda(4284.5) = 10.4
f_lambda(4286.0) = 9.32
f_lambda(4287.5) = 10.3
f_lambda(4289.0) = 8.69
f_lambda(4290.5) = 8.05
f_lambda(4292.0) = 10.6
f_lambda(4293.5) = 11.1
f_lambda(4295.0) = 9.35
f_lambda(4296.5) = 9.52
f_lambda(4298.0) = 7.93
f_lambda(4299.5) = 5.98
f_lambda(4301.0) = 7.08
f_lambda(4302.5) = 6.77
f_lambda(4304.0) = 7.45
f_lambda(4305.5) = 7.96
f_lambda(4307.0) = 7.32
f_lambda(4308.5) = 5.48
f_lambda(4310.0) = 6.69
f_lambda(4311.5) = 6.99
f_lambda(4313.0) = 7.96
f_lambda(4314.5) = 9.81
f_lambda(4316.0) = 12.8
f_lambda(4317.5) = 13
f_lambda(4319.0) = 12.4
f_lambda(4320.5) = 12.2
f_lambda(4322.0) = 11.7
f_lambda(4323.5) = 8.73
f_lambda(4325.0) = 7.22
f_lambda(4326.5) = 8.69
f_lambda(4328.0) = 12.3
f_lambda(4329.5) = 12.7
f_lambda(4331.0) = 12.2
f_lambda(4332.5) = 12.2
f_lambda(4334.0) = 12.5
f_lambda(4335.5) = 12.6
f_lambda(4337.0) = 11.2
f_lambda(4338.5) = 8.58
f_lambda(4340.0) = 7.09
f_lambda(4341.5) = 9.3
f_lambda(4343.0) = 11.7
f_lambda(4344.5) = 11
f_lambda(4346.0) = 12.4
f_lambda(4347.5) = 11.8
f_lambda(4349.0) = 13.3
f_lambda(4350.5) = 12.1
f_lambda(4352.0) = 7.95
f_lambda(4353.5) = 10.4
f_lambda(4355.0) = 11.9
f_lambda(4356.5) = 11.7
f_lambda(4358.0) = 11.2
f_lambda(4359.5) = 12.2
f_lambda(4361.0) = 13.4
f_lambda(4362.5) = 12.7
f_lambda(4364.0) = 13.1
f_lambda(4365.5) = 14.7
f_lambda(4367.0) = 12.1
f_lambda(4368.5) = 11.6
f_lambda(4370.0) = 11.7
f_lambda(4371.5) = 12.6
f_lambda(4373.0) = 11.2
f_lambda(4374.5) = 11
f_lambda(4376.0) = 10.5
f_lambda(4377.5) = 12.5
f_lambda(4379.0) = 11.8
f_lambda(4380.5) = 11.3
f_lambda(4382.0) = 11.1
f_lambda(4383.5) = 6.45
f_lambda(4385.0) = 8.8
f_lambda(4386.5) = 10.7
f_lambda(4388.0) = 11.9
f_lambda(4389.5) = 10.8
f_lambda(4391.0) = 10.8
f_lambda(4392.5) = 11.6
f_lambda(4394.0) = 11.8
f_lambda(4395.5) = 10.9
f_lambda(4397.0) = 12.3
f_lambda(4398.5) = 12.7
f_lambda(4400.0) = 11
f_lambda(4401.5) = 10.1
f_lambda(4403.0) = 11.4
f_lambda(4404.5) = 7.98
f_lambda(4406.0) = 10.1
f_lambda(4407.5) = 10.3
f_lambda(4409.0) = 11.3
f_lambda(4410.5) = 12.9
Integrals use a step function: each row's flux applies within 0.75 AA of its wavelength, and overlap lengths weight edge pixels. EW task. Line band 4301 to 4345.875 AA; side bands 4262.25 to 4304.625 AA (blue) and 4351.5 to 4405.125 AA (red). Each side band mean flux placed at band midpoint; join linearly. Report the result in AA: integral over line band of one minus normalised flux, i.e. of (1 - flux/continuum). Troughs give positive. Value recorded 1.6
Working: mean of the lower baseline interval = 9.43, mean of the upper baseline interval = 11.3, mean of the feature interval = 9.87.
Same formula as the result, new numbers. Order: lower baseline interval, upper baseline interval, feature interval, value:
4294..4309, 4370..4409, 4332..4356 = -4.8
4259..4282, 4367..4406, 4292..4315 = 5.2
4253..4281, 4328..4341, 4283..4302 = 2.5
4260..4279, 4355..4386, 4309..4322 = 0.5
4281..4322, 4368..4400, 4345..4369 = -3.5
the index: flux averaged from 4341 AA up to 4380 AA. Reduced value 11.8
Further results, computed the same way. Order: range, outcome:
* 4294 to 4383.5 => 10.5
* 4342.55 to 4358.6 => 11.4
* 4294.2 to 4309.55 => 7.48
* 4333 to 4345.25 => 10.5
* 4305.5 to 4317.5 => 8.44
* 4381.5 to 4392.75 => 10.2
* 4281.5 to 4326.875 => 9.1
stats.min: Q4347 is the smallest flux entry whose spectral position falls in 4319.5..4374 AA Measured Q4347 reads 7.09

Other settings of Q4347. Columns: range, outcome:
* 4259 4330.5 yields 5.48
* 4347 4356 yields 7.95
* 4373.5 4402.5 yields 6.45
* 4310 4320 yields 6.69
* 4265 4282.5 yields 7.48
